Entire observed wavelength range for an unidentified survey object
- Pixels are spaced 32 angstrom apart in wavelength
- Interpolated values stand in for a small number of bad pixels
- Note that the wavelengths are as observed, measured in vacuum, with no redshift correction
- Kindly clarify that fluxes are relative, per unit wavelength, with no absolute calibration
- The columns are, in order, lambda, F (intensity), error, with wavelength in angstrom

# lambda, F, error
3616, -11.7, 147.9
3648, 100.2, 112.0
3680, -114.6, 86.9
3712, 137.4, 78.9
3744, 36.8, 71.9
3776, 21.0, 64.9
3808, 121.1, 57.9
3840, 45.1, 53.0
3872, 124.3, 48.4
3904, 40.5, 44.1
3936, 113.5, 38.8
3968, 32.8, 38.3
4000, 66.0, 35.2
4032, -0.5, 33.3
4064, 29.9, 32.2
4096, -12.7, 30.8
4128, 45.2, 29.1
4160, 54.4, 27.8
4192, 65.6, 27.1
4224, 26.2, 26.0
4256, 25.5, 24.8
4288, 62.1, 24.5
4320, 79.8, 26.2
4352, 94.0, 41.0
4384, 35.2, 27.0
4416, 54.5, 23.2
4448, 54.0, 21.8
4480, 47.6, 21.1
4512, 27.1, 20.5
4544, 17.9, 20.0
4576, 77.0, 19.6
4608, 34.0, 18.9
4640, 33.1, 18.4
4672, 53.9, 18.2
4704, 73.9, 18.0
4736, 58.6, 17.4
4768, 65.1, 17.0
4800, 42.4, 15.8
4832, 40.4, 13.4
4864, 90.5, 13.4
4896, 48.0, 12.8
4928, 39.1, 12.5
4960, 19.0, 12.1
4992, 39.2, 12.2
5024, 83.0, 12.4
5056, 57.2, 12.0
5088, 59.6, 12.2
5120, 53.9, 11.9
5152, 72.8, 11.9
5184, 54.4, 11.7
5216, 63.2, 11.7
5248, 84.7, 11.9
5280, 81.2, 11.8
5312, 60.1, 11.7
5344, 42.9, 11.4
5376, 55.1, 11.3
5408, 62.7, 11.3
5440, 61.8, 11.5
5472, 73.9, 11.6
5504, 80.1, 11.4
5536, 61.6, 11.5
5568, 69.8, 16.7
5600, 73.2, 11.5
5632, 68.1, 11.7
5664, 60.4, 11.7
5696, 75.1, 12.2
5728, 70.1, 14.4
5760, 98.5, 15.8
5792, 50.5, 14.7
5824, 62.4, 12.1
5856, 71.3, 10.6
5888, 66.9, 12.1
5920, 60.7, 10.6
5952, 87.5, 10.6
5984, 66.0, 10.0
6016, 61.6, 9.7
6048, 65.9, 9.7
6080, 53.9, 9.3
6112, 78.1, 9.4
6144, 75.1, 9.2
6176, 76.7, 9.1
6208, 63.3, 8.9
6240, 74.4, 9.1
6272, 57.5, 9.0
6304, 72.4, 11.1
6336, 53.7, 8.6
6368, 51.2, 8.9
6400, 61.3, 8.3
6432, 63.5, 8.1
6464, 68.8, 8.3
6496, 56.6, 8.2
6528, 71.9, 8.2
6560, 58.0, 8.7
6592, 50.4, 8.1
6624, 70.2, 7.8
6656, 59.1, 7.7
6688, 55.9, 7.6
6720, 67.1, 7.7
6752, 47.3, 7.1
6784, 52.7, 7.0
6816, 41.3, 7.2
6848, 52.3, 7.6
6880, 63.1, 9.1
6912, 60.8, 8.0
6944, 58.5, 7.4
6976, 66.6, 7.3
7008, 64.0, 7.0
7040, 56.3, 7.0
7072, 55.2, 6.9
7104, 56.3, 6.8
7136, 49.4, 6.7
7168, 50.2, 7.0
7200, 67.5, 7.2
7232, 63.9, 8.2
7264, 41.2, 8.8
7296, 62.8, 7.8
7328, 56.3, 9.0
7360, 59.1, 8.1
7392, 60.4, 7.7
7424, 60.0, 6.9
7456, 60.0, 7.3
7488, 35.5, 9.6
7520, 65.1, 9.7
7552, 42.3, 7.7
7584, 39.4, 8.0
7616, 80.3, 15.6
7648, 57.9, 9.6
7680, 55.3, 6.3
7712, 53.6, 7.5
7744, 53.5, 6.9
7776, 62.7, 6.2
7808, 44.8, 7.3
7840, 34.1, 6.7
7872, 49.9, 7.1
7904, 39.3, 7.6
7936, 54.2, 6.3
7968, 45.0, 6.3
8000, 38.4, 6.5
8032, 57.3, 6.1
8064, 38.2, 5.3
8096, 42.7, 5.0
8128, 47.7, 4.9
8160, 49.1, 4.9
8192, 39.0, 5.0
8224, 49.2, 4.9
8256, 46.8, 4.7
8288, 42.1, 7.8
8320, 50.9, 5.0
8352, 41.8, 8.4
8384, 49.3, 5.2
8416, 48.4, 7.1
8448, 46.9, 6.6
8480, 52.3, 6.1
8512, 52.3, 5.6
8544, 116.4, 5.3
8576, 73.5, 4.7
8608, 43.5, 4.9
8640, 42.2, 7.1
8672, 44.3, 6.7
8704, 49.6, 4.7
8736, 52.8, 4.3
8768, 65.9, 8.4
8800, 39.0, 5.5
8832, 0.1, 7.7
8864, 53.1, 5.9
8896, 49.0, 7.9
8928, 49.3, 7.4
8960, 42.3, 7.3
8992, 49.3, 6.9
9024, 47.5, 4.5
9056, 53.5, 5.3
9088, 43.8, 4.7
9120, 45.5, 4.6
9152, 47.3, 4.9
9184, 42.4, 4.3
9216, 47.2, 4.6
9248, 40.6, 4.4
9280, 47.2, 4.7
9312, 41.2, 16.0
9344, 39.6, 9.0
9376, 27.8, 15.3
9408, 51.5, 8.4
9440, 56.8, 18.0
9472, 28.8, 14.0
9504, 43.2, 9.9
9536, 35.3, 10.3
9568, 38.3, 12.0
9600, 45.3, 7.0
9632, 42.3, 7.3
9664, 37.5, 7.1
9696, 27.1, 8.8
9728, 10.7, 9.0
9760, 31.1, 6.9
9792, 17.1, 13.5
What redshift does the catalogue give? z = 0.30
